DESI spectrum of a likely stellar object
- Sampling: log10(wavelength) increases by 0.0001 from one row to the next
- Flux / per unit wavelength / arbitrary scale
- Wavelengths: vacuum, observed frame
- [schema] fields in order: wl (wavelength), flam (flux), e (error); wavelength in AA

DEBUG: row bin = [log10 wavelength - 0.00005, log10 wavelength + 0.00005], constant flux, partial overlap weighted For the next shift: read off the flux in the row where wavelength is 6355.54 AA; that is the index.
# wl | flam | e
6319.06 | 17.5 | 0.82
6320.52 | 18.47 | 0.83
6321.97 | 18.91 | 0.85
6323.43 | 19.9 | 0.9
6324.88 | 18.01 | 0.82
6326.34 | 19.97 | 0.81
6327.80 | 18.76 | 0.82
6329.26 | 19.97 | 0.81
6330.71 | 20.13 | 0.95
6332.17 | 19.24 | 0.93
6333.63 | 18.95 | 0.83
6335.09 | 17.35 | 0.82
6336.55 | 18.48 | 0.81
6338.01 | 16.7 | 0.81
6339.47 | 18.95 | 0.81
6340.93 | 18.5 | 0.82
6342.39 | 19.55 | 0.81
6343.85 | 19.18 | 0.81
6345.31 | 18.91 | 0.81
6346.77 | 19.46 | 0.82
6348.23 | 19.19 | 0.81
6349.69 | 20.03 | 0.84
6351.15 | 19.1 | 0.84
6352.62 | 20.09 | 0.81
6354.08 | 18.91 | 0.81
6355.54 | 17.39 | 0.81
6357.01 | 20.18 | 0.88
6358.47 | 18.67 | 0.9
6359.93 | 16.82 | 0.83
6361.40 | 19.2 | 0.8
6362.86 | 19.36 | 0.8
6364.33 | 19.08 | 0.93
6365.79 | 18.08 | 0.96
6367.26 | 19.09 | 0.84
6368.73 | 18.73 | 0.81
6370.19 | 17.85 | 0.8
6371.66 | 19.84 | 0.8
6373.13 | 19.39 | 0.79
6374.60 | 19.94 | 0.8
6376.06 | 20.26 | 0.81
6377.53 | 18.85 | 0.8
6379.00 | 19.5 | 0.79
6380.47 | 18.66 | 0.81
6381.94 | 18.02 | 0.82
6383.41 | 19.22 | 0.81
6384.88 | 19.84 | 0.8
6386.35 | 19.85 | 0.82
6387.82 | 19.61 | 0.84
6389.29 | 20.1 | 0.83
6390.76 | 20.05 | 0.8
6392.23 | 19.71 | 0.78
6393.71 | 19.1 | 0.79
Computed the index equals 17.39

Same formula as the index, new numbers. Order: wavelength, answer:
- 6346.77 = 19.46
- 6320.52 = 18.47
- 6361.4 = 19.2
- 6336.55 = 18.48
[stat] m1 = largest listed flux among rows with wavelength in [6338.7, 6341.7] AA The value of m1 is 18.95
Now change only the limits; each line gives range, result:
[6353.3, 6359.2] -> 20.18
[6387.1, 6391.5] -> 20.1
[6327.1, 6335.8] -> 20.13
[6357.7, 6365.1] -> 19.36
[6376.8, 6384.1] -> 19.5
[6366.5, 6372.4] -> 19.84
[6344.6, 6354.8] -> 20.09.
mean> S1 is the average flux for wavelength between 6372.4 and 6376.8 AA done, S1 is 19.9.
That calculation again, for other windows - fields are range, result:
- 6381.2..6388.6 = 19.3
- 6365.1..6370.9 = 18.4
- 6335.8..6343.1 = 18.4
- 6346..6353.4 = 19.6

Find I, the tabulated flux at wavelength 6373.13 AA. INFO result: 19.39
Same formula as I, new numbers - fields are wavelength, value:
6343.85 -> 19.18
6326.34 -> 19.97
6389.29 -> 20.1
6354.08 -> 18.91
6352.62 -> 20.09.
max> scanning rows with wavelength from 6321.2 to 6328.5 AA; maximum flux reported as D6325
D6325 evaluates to 19.97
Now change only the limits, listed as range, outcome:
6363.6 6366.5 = 19.08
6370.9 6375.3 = 19.94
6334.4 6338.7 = 18.48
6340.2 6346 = 19.55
